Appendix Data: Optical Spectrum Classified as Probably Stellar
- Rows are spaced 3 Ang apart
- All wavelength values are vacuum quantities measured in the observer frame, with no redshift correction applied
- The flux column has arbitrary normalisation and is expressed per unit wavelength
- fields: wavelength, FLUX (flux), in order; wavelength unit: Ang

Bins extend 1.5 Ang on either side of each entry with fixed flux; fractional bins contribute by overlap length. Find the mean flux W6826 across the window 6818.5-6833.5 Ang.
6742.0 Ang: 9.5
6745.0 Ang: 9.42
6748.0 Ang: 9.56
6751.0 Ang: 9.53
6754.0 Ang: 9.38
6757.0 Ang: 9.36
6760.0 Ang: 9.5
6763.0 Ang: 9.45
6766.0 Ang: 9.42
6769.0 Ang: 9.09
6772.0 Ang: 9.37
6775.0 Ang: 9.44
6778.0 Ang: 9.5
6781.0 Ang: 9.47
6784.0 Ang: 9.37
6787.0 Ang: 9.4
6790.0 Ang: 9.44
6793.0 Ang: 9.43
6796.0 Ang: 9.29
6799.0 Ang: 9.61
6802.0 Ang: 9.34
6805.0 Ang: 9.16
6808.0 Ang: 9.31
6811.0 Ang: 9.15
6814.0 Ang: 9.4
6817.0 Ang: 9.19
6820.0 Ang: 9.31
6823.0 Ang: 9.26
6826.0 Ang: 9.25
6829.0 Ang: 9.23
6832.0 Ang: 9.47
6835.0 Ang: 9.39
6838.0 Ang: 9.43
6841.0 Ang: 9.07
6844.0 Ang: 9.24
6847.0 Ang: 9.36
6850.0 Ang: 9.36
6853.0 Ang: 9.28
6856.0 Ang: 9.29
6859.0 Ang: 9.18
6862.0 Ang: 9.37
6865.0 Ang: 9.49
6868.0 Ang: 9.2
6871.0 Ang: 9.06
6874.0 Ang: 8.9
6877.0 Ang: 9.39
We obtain 9.3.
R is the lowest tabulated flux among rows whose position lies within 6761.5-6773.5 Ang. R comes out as 9.09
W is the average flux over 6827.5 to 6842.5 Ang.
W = 9.32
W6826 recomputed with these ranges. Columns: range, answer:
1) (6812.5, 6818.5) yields 9.29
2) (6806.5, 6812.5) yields 9.23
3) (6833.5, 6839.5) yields 9.41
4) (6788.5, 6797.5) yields 9.39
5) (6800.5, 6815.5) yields 9.27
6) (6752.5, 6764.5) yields 9.42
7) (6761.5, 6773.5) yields 9.33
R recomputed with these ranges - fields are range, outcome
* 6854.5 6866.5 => 9.18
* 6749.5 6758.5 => 9.36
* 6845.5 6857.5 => 9.28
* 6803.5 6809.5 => 9.16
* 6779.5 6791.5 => 9.37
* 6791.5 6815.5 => 9.15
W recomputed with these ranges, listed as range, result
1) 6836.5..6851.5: 9.29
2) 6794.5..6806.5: 9.35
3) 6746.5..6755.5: 9.49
